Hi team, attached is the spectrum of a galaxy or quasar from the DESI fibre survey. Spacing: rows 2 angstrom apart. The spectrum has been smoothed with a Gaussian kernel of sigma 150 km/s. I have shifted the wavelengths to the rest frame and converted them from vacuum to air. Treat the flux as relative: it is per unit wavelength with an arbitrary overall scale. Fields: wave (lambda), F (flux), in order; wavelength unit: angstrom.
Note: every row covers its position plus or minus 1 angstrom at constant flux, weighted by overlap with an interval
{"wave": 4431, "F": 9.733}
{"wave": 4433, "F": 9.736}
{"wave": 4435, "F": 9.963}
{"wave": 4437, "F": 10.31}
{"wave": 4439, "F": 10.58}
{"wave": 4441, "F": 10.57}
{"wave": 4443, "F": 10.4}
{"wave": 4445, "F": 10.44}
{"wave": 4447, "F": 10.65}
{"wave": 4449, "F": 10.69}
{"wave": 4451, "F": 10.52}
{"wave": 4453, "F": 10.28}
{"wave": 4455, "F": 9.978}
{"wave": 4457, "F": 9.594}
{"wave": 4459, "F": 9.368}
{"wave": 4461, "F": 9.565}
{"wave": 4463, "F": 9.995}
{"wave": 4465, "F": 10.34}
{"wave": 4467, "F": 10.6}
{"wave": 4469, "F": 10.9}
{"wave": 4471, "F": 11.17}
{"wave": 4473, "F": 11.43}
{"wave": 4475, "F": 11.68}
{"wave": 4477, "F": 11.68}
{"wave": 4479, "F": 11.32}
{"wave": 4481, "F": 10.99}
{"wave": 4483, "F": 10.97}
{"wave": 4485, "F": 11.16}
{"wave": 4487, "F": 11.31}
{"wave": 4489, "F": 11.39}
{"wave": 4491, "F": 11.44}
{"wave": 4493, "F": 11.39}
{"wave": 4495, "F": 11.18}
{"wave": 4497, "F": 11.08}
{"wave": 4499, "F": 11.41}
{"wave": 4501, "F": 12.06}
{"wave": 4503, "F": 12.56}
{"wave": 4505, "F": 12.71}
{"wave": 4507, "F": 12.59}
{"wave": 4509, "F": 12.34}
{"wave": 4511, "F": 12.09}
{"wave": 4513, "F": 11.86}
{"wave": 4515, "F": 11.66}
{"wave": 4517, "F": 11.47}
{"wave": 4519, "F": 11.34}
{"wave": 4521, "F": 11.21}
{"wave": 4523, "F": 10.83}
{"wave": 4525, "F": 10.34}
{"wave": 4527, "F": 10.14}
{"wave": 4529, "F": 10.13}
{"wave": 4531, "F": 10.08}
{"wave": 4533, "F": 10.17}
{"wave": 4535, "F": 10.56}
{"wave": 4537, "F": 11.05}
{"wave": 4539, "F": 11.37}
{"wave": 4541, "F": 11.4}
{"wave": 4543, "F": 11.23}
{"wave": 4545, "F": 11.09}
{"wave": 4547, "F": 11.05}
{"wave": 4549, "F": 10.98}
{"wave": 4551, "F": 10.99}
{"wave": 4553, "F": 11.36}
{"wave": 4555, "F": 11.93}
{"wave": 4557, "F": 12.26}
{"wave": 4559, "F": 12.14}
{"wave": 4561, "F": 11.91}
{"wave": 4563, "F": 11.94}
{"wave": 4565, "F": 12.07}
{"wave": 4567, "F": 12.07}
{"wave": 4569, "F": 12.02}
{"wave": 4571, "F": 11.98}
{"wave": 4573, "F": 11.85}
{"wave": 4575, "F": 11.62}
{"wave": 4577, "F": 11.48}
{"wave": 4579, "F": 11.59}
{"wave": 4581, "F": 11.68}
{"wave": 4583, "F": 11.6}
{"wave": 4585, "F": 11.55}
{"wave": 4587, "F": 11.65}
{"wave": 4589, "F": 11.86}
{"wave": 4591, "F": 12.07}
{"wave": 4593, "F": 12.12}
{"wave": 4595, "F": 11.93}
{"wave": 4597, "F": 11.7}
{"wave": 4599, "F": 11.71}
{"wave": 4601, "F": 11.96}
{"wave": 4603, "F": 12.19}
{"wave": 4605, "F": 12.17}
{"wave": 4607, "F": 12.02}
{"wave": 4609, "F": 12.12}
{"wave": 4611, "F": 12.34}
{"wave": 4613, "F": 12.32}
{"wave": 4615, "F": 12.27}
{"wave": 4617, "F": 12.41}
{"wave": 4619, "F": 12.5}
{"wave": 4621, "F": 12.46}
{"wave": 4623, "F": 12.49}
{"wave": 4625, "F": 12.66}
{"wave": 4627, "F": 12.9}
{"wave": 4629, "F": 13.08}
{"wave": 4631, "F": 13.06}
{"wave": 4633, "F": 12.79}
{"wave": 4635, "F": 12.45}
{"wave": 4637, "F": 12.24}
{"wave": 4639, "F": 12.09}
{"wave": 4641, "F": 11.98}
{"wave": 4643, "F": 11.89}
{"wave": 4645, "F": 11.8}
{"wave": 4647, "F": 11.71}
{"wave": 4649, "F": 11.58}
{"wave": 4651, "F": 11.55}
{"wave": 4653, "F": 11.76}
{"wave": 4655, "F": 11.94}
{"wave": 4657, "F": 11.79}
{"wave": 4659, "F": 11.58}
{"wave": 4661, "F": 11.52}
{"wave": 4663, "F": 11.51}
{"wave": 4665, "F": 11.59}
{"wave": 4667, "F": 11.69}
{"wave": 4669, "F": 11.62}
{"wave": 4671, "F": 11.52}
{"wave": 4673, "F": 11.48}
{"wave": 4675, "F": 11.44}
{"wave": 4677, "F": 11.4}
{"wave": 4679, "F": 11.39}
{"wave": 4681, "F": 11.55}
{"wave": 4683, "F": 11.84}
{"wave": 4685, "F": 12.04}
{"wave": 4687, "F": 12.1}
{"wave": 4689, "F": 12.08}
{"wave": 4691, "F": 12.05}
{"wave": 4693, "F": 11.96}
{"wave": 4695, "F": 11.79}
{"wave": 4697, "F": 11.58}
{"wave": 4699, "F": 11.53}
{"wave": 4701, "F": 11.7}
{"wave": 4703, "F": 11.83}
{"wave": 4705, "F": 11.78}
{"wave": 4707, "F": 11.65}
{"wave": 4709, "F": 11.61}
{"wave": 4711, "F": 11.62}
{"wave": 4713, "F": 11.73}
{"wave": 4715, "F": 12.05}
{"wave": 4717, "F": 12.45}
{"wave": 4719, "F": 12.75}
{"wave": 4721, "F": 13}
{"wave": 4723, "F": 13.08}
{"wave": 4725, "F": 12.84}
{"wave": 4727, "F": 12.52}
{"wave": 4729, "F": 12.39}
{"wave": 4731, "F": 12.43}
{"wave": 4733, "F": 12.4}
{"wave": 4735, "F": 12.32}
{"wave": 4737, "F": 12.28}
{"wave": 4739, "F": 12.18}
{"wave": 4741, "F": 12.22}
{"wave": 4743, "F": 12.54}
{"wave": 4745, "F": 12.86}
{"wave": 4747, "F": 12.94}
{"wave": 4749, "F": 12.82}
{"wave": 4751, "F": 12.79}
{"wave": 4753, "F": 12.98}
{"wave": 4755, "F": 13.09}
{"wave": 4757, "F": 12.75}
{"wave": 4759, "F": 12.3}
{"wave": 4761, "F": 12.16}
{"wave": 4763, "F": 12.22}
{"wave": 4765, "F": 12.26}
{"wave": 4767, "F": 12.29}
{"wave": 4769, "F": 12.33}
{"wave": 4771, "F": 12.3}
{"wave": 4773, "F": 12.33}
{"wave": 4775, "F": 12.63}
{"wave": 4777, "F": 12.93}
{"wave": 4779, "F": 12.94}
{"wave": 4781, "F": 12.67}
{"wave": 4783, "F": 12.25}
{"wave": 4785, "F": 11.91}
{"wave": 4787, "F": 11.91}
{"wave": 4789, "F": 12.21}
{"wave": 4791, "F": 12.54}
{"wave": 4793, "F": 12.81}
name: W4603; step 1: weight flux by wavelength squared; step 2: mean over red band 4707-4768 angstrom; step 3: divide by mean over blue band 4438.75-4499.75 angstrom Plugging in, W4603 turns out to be 1.3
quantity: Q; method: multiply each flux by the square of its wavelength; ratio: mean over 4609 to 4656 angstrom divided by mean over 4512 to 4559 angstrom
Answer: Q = 1.15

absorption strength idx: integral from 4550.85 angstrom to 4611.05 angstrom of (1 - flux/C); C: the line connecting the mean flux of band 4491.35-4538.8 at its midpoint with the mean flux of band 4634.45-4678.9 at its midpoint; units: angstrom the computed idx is -1.92 angstrom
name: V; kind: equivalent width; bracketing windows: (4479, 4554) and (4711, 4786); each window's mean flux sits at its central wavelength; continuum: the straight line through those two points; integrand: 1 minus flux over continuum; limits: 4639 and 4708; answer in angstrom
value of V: 2.2 angstrom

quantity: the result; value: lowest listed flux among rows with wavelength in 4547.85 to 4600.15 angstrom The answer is 10.98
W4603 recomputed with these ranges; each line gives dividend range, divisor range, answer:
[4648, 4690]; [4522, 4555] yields 1.14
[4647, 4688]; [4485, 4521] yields 1.07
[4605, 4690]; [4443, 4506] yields 1.18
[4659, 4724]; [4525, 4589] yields 1.10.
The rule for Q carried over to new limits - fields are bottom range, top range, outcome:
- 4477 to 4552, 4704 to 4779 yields 1.22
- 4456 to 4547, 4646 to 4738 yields 1.16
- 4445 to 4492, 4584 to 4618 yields 1.19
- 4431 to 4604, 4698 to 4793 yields 1.22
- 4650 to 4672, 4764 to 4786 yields 1.12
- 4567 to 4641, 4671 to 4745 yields 1.04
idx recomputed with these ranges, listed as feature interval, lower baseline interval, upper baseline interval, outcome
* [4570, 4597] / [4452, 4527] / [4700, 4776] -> -0.34 angstrom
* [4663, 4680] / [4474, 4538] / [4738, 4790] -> 0.78 angstrom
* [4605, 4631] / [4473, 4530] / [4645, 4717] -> -1.92 angstrom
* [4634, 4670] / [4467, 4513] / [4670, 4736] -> 0.30 angstrom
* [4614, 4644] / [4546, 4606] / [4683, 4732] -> -1.45 angstrom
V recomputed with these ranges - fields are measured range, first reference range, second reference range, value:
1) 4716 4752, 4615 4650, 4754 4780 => -0.4 angstrom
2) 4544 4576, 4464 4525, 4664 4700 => -0.5 angstrom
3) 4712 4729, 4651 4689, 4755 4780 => -0.6 angstrom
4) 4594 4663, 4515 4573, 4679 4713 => -3.5 angstrom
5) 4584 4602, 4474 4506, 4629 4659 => 0.1 angstrom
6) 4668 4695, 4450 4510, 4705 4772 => 0.9 angstrom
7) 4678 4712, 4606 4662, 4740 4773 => 1.6 angstrom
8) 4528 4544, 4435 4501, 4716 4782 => 0.7 angstrom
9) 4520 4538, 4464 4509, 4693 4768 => 1.7 angstrom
